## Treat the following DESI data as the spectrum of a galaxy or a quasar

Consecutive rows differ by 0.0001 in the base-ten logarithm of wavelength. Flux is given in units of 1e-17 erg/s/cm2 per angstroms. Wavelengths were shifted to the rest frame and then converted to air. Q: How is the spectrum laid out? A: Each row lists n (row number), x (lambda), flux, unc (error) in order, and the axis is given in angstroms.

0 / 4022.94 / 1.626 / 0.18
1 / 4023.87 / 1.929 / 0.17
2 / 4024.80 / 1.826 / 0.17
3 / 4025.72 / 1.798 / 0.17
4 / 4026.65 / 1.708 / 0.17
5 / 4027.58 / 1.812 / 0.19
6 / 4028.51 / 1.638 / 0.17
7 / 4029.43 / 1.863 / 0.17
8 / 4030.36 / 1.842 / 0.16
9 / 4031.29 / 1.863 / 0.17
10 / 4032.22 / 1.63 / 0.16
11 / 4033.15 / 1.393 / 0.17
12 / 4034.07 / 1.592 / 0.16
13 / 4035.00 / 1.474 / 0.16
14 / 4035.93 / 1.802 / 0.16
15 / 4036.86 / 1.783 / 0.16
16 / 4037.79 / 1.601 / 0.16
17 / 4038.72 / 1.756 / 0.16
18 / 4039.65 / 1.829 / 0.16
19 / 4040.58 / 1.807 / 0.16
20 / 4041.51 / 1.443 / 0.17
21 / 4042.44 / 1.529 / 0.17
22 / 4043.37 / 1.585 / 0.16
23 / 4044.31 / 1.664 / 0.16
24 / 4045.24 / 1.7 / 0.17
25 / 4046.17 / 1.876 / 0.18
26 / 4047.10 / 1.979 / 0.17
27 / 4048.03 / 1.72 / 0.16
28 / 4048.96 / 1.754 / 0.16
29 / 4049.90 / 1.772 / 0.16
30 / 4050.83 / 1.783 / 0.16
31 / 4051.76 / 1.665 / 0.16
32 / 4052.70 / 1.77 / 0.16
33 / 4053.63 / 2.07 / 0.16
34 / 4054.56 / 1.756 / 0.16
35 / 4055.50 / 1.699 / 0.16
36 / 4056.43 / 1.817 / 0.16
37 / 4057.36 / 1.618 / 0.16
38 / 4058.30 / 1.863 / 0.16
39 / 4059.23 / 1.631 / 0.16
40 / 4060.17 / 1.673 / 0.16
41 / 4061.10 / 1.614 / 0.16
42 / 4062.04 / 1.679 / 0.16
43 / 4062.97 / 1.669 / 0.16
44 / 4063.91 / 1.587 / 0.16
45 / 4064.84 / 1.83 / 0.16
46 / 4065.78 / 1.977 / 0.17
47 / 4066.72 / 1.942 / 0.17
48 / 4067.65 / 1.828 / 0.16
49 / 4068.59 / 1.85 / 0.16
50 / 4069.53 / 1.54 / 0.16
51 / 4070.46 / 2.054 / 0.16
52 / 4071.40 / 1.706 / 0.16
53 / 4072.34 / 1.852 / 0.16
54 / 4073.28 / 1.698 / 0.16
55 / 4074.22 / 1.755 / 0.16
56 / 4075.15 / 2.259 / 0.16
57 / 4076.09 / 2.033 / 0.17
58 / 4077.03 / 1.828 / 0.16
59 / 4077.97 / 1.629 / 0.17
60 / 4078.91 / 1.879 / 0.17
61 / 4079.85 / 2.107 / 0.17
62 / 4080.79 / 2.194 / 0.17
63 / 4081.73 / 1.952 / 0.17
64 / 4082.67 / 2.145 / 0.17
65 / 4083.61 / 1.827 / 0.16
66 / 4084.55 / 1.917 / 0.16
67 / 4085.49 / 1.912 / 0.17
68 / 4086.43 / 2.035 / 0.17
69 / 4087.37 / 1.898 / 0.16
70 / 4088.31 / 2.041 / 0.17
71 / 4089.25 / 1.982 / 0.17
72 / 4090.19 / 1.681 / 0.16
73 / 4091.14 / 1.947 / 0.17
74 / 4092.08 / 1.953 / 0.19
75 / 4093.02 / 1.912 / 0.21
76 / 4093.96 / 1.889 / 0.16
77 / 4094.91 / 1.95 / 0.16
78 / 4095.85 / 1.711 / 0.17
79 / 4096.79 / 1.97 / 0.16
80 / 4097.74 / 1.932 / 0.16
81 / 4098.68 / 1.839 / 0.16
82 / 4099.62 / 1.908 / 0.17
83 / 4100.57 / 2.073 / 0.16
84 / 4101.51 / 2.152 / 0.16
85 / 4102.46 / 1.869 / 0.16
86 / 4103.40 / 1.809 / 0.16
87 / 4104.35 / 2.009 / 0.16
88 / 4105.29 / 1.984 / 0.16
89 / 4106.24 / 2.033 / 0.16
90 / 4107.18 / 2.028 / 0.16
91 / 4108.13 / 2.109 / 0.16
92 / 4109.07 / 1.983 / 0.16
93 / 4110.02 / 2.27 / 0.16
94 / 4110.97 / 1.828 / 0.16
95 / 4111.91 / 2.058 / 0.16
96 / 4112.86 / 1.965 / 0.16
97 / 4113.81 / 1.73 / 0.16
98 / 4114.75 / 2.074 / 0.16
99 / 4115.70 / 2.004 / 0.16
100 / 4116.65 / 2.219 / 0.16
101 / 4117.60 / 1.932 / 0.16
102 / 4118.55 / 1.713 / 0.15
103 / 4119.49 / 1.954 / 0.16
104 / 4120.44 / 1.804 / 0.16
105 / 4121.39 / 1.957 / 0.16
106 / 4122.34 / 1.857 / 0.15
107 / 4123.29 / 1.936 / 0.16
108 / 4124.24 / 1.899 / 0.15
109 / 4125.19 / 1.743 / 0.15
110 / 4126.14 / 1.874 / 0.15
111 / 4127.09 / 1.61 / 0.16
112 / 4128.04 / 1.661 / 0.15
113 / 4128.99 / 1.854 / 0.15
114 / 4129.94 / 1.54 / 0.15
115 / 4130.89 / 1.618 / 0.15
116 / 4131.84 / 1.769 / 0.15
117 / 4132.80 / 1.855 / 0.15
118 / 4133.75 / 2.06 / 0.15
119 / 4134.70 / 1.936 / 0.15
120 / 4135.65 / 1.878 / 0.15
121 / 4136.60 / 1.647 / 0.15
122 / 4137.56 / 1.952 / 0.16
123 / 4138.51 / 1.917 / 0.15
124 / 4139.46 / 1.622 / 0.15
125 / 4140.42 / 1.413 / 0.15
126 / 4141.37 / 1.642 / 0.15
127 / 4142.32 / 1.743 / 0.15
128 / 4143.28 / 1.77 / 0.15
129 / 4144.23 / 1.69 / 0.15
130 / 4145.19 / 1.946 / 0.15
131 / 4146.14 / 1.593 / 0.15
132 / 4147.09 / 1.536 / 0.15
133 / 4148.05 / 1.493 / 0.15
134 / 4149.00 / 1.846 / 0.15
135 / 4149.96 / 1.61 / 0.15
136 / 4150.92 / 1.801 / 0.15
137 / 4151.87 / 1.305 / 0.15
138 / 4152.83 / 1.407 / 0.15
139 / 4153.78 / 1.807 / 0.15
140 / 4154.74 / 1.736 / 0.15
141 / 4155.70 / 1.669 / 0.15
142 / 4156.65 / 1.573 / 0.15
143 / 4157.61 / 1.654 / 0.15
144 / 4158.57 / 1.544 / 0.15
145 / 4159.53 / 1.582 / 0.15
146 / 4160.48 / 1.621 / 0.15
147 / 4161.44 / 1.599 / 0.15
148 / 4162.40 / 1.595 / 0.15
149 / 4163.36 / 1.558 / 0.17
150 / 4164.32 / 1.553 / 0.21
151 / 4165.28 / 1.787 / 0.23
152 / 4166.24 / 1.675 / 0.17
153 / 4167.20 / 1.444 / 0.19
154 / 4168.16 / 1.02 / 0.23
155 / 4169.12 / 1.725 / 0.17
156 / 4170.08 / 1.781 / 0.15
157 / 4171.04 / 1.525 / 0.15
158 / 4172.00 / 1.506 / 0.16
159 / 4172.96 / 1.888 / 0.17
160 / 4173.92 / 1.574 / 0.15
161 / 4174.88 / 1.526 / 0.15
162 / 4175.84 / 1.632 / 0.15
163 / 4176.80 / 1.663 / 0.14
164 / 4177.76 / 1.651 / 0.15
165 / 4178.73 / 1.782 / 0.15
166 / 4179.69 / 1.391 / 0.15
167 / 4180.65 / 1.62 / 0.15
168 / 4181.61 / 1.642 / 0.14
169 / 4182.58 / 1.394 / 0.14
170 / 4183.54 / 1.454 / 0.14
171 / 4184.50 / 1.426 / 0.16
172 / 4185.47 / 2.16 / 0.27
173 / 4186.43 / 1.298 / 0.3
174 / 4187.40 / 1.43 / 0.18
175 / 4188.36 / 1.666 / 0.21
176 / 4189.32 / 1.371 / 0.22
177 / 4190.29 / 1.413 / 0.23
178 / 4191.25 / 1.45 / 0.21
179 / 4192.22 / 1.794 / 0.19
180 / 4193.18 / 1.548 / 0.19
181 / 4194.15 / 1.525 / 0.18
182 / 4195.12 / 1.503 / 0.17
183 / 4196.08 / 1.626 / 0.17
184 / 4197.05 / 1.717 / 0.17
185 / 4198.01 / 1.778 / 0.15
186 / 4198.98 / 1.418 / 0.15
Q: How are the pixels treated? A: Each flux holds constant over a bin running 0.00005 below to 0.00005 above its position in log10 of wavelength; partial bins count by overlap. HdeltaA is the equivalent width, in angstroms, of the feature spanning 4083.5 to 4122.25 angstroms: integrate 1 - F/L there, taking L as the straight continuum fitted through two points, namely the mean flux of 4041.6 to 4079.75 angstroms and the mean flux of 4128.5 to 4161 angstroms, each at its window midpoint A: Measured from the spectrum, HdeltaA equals -4.7 angstroms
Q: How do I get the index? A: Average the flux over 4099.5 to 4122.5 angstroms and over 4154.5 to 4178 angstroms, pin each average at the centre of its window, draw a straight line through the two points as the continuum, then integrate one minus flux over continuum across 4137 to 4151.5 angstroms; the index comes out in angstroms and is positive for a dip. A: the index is 0.4 angstroms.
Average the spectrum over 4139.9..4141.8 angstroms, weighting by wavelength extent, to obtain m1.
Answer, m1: 1.52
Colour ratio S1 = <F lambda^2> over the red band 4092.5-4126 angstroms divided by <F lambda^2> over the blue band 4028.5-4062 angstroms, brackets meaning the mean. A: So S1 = 1.2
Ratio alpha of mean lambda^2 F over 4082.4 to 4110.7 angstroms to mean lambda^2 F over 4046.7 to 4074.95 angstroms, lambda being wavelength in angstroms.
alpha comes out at 1.12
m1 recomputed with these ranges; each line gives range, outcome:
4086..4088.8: 1.99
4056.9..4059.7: 1.7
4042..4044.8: 1.59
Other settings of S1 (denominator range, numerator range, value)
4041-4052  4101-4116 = 1.20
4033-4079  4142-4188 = 0.97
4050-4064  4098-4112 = 1.18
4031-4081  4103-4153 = 1.07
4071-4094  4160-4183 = 0.86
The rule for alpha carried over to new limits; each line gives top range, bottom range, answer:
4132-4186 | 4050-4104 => 0.92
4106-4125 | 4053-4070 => 1.15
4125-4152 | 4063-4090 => 0.94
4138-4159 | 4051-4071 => 0.97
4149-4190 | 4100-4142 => 0.86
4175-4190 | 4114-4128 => 0.86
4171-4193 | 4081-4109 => 0.84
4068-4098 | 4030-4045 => 1.17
